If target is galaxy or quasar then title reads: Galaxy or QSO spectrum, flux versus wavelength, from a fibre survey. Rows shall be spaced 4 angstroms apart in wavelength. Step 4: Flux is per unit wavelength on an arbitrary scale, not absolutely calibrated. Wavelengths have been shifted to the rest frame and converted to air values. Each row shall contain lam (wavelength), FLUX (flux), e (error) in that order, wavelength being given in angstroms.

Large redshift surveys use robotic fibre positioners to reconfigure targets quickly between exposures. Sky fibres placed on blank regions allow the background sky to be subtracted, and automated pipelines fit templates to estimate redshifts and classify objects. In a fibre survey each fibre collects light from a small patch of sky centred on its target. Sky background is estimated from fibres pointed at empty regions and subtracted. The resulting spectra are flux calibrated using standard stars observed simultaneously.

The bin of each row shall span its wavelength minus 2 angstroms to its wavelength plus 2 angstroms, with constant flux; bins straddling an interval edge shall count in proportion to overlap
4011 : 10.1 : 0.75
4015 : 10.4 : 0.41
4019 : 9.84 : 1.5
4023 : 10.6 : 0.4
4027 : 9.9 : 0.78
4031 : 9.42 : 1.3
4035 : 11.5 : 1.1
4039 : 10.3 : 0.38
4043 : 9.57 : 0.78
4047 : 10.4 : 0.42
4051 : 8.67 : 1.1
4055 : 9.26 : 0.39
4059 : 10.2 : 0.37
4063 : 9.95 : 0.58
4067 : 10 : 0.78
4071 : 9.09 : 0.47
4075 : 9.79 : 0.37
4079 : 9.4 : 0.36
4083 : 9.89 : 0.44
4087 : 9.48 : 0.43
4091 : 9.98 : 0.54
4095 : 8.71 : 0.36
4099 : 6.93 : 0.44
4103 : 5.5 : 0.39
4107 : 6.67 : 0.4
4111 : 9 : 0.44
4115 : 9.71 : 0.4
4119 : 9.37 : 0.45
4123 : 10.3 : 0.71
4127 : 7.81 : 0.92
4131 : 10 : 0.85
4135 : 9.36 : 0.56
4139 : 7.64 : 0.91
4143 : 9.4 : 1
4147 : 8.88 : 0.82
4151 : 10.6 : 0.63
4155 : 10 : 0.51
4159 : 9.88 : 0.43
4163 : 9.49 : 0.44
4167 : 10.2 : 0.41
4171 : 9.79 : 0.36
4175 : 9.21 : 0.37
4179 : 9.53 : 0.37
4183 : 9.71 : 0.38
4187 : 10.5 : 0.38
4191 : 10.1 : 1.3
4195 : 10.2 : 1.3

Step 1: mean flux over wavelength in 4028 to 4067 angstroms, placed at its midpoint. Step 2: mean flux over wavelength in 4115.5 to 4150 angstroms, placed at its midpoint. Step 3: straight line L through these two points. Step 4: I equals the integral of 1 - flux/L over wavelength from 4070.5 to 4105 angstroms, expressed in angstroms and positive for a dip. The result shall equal 3.0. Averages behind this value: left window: 9.92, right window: 9.17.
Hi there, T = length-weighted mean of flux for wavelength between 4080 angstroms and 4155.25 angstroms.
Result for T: 8.89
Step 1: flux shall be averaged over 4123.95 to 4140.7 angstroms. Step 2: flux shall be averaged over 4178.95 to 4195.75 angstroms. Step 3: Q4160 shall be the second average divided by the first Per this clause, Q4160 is 1.14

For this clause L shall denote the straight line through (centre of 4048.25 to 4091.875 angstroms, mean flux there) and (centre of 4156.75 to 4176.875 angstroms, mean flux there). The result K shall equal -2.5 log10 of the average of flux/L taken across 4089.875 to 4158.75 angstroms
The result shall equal 0.10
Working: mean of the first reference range 9.61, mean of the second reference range 9.72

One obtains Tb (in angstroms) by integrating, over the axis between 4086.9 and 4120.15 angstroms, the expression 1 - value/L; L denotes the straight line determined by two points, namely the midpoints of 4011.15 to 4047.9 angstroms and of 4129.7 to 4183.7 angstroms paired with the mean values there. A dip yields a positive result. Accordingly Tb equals 5.2 angstroms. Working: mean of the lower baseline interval 10.2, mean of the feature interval 8.28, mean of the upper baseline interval 9.54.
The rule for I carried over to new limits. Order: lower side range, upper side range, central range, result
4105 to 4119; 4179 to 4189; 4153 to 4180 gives -0.3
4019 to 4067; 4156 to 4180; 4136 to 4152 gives 1.2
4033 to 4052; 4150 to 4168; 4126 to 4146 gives 2.3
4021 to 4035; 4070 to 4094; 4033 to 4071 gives 0.0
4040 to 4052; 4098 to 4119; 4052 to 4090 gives -3.2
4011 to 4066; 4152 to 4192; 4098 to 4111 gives 4.2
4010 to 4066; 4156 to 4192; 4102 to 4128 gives 3.8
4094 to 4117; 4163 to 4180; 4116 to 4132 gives -2.1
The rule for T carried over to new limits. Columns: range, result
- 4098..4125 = 8.26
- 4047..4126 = 9.07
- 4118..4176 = 9.47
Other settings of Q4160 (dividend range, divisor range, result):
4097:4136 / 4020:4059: 0.85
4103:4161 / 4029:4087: 0.92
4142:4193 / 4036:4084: 1.01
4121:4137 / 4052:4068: 0.96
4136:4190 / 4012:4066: 0.96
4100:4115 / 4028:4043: 0.72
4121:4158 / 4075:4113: 1.10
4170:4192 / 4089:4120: 1.19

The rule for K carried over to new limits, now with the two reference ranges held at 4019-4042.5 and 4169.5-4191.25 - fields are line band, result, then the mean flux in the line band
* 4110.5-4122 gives 0.055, 9.49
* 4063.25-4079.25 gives 0.054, 9.63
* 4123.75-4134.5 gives 0.093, 9.13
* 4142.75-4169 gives 0.006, 9.8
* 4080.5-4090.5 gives 0.040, 9.71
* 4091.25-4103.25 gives 0.289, 7.7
